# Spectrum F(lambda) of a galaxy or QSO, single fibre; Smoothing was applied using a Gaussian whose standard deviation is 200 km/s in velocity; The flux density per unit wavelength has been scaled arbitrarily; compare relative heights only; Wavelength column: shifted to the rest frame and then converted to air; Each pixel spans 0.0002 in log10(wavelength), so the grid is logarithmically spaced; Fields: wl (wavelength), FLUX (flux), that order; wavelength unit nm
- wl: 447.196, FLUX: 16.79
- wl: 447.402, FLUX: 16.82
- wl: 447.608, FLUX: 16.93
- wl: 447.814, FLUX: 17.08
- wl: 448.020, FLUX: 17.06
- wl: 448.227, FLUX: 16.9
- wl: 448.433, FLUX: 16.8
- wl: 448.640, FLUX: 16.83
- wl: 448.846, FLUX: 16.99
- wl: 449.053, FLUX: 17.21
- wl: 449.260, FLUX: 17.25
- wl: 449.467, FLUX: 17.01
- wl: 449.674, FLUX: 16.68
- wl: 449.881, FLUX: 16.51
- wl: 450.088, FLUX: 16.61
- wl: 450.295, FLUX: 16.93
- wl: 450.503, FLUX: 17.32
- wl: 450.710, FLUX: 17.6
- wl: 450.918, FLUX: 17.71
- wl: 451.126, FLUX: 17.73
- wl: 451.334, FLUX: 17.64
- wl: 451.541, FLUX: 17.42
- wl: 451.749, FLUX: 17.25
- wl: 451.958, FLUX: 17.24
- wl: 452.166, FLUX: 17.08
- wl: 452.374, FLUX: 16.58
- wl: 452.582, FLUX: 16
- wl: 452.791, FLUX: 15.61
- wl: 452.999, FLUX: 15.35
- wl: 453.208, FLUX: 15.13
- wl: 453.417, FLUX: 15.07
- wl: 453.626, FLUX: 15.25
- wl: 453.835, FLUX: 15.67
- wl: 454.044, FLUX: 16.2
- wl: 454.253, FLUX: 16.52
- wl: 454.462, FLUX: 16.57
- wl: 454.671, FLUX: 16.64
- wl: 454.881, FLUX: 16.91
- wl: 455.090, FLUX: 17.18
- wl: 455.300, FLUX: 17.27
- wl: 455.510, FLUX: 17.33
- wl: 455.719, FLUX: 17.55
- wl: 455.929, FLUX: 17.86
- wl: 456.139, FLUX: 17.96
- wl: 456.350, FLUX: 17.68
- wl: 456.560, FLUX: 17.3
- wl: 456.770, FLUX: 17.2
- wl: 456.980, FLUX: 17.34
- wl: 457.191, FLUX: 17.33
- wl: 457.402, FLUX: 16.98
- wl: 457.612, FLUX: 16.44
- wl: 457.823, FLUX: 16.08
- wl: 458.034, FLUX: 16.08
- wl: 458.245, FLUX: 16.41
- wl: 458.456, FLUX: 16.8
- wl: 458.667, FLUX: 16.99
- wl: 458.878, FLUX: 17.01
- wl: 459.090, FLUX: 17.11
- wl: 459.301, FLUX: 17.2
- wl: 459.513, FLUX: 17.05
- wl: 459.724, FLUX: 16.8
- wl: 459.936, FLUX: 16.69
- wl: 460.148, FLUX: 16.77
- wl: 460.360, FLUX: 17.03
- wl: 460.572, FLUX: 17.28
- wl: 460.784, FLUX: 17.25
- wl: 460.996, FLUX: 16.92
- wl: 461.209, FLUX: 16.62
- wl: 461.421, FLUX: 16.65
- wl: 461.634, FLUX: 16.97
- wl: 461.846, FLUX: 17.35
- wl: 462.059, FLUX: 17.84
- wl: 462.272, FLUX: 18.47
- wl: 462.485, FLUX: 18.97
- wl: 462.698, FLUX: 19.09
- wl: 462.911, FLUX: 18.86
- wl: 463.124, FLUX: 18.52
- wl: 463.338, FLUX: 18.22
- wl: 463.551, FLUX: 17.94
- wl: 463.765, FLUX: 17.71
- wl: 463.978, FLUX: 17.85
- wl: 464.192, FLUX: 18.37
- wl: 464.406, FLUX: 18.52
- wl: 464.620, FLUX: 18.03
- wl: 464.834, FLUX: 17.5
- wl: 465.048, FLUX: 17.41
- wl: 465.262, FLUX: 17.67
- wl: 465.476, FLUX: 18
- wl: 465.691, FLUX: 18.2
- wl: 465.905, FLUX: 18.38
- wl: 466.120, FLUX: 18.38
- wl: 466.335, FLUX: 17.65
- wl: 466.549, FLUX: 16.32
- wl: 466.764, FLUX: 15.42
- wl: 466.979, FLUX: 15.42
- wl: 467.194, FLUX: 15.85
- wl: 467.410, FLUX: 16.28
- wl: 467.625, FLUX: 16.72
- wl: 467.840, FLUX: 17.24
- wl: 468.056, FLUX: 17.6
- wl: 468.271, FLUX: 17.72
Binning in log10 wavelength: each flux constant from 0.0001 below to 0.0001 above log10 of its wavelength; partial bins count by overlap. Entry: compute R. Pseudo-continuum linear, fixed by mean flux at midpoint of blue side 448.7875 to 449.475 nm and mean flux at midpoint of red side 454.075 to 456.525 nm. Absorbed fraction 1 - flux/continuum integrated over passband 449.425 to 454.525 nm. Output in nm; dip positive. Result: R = 0.17 nm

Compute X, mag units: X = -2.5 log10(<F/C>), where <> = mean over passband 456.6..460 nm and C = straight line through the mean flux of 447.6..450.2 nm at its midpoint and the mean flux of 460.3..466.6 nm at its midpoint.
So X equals 0.04 mag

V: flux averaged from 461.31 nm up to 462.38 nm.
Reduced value 17.5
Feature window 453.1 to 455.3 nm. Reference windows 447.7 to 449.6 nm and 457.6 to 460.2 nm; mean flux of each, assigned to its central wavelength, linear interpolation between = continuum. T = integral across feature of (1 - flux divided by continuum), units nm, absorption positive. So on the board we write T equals 0.09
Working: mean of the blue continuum 17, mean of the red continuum 16.7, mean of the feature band 16.2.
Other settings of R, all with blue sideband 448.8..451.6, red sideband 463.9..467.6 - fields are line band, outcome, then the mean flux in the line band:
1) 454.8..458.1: 0.02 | 17.2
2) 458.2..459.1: 0.02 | 16.9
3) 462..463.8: -0.12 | 18.4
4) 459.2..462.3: 0.04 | 17.1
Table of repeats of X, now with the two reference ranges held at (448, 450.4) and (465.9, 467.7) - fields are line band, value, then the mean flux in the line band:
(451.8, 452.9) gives 0.020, 16.5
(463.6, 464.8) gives -0.087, 18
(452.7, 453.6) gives 0.105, 15.3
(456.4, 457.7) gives -0.024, 17.1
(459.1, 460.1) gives -0.014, 16.9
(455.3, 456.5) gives -0.053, 17.6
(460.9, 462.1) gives -0.020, 17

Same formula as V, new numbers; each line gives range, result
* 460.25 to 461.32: 17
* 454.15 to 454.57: 16.6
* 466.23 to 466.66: 17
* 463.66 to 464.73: 18.1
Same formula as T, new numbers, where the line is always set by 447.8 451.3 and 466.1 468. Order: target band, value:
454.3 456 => -0.02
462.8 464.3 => -0.14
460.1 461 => -0.02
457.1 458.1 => 0.01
